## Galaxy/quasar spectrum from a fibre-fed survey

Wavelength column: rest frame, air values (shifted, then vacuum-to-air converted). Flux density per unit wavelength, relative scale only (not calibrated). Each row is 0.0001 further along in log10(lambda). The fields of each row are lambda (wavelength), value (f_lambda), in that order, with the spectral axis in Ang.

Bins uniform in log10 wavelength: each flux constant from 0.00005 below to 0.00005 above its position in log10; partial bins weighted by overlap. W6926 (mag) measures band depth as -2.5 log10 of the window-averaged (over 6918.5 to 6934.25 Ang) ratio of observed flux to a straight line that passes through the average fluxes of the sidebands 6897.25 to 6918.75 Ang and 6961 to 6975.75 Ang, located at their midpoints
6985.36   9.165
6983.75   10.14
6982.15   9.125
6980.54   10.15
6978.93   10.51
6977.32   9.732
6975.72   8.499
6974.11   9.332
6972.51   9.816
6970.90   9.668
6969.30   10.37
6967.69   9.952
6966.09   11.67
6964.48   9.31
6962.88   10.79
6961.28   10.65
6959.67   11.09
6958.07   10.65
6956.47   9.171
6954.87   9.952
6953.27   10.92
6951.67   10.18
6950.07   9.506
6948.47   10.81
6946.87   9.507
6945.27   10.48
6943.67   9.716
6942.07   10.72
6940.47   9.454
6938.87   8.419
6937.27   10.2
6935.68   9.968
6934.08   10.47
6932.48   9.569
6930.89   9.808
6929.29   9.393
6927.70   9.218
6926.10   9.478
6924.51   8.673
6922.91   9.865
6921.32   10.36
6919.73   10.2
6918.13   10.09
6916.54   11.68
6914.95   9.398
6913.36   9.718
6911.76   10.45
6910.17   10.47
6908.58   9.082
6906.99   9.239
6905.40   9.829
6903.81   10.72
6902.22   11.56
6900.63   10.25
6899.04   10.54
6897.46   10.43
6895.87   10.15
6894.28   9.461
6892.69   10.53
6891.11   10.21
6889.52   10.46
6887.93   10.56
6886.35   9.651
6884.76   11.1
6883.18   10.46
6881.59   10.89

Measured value 0.06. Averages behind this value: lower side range 10.2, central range 9.68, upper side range 10.1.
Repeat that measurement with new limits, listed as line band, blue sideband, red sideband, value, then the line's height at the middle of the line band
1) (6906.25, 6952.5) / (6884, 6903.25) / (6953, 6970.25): 0.057 mag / 10.4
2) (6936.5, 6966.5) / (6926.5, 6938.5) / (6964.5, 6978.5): -0.037 mag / 9.8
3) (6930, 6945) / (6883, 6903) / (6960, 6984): 0.038 mag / 10.2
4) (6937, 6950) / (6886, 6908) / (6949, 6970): 0.047 mag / 10.3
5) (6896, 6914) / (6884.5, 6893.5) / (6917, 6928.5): -0.013 mag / 10.1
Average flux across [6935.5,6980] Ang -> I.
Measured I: 10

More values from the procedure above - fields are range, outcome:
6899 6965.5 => 10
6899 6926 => 10.1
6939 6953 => 10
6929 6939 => 9.79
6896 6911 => 10.2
